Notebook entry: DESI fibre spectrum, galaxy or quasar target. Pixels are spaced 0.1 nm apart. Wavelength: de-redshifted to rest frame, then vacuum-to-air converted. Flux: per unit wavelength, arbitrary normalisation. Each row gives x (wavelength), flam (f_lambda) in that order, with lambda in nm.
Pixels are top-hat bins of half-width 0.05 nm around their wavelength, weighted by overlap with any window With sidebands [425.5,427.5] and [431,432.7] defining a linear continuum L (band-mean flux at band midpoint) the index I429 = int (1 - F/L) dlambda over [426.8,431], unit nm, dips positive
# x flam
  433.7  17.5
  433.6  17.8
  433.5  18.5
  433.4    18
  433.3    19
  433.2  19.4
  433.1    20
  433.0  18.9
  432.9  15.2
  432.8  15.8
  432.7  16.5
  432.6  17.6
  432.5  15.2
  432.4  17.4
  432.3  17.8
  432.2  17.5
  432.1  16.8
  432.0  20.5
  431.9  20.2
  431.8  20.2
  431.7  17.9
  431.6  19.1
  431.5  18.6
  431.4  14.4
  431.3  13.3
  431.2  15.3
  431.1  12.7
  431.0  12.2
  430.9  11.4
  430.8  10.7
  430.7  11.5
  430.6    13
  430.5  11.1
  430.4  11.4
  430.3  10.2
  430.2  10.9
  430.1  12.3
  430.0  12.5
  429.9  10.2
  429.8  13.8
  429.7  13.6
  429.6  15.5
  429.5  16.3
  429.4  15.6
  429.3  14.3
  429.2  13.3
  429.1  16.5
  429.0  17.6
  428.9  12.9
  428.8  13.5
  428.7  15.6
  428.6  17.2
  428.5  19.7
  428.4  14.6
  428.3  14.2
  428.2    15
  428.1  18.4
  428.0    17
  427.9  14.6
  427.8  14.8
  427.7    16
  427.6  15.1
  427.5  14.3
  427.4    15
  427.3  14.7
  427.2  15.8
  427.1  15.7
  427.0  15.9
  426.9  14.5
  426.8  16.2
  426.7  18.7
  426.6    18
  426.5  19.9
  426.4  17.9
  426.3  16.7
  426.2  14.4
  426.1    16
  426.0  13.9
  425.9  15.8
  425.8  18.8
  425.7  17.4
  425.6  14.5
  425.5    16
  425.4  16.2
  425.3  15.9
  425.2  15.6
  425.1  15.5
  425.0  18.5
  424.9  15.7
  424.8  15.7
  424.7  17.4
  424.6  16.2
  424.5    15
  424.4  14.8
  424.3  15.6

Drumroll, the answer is 0.57 nm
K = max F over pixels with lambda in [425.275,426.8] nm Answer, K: 19.9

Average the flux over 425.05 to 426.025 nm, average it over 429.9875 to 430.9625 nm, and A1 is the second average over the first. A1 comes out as 0.72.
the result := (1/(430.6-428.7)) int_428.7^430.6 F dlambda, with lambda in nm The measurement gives 13.5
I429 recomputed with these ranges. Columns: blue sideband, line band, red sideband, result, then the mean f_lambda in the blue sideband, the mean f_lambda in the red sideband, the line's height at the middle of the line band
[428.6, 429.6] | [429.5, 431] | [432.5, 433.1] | 0.340 nm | 15.2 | 16.9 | 15.7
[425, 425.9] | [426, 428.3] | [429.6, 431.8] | -0.098 nm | 16.3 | 13.4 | 15.4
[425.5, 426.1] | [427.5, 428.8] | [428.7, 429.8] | -0.050 nm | 16.1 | 14.9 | 15.3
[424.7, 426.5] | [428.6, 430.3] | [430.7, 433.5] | 0.258 nm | 16.3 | 16.7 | 16.5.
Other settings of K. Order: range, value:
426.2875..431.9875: 20.2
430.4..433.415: 20.5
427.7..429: 19.7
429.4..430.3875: 16.3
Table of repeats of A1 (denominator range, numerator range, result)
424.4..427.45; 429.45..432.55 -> 0.90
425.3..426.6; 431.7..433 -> 1.07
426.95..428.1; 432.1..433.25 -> 1.12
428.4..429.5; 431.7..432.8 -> 1.15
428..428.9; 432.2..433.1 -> 1.07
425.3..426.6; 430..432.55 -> 0.90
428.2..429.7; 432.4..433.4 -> 1.14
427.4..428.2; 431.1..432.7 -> 1.10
